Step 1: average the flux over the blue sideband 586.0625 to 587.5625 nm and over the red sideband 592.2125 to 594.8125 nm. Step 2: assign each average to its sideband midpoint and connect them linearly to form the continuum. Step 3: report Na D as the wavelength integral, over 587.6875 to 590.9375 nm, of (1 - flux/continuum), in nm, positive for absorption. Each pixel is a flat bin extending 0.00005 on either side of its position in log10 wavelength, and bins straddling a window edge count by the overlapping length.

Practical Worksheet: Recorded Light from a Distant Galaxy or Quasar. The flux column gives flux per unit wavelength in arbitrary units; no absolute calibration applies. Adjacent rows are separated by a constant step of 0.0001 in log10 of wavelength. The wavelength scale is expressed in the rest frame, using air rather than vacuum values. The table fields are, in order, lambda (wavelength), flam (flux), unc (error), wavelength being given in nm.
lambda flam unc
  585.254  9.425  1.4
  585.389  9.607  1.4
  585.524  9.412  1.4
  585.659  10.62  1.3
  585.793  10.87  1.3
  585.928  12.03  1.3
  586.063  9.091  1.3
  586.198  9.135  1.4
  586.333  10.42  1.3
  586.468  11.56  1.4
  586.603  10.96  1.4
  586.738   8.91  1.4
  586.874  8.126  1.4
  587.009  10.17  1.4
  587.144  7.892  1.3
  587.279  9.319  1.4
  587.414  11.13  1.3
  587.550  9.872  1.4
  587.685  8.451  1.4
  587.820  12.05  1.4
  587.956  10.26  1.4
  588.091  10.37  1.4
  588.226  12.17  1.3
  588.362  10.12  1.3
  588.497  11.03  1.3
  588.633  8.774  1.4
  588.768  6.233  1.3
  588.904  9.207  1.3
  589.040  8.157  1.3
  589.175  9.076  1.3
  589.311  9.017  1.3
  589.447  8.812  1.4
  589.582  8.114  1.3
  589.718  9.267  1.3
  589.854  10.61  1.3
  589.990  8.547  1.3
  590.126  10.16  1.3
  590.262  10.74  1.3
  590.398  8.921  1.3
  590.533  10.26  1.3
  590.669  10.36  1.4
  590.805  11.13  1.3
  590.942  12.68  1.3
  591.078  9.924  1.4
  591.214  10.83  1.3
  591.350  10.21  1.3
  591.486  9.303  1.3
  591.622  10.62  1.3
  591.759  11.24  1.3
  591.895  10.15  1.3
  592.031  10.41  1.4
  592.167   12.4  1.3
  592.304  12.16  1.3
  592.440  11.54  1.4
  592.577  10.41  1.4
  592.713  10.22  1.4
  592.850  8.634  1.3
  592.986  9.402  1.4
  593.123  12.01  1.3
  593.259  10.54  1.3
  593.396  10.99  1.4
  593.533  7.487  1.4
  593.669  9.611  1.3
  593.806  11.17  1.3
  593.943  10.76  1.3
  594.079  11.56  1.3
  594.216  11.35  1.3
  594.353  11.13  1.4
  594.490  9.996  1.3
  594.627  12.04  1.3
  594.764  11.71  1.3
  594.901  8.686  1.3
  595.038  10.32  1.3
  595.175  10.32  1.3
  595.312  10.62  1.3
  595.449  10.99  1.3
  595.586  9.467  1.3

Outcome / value 0.11 nm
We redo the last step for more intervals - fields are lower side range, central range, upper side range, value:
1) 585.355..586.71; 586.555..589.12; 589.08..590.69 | 0.08 nm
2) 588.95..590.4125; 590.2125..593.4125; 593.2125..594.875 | -0.23 nm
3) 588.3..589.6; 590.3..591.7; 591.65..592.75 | -0.02 nm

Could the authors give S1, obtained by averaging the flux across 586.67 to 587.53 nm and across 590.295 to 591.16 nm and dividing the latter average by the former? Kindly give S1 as 1.14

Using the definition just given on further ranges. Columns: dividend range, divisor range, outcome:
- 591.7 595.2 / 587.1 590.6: 1.11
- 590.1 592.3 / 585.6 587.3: 1.07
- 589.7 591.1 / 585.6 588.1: 1.02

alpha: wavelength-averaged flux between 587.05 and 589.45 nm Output 9.58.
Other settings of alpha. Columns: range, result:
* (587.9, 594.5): 10.2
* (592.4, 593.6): 10.1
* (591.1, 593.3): 10.6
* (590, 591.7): 10.4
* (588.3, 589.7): 8.87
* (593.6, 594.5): 10.8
